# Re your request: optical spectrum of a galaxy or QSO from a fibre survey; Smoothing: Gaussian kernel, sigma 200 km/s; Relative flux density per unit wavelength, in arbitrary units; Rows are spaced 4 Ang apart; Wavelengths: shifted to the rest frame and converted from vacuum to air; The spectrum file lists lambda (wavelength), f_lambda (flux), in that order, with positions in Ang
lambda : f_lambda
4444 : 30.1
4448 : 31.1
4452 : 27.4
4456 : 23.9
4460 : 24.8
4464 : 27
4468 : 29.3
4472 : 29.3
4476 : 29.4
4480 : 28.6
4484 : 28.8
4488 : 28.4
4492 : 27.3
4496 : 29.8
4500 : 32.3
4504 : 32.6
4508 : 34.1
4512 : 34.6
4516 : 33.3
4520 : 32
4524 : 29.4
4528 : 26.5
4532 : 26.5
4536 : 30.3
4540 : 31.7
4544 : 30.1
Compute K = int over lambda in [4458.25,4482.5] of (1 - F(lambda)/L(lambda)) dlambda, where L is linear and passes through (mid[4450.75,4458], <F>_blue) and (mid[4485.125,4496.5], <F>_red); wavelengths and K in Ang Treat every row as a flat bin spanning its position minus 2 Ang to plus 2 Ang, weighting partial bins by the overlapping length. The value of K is -1.2 Ang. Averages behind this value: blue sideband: 25.5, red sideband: 28.4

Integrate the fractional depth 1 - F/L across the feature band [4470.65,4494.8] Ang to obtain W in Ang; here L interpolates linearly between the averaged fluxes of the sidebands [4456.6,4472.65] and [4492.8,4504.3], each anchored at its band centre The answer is 0.4 Ang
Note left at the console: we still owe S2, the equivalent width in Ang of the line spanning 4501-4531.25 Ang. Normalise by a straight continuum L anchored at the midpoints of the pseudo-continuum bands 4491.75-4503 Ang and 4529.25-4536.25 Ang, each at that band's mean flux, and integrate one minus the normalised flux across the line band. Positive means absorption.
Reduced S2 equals -2.7 Ang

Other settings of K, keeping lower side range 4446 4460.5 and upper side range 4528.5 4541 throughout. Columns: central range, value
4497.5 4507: -1.45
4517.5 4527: -0.57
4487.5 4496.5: -0.12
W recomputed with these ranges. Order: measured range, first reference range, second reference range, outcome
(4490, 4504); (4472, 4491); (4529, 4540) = -0.7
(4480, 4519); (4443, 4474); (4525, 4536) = -5.0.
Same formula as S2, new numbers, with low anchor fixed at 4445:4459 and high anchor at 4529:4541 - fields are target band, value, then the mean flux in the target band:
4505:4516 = -2.1 Ang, 34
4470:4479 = -0.4 Ang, 29.3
